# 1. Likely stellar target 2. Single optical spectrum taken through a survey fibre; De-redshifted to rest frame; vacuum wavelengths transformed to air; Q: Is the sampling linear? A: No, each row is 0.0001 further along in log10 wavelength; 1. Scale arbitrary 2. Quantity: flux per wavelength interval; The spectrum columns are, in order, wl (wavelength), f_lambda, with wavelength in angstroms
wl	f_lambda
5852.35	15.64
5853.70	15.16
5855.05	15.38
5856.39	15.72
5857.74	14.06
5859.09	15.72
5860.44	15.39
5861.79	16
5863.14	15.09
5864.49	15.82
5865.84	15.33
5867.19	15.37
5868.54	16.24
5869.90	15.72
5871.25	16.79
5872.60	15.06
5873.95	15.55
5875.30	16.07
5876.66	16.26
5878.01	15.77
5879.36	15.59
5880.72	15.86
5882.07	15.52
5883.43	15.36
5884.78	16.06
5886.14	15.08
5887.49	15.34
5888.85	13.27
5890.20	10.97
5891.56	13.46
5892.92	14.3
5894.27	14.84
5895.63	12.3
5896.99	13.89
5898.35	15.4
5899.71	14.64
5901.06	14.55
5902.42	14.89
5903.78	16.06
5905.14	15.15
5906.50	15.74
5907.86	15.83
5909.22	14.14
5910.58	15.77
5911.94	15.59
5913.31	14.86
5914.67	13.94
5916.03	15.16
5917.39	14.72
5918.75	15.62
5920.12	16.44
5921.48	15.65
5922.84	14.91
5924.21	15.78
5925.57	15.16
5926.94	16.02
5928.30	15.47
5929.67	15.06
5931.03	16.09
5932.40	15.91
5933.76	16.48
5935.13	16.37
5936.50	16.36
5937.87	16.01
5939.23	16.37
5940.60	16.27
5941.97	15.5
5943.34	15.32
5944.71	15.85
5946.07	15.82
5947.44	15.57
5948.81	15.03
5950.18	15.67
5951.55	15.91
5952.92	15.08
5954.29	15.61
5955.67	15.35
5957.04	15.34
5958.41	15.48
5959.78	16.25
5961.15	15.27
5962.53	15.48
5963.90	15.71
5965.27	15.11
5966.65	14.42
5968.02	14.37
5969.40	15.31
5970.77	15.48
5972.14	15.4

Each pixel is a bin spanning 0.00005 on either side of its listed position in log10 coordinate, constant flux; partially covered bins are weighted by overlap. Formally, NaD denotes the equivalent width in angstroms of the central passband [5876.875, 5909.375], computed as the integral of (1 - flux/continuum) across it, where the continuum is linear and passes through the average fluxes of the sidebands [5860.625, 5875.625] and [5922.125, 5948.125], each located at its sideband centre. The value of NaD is 2.0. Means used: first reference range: 15.7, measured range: 14.8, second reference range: 15.8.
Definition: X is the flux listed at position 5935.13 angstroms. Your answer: 16.37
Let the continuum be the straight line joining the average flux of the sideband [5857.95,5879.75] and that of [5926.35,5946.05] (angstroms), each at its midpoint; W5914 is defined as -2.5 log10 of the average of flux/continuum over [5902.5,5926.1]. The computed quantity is 0.04 mag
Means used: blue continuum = 15.7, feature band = 15.3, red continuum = 15.9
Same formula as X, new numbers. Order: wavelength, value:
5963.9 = 15.71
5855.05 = 15.38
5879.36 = 15.59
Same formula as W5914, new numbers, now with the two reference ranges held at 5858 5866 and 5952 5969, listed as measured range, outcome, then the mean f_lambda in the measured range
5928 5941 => -0.05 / 16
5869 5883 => -0.02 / 15.8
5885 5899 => 0.11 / 13.9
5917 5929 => -0.01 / 15.5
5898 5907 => 0.02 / 15.2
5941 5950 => -0.02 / 15.6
